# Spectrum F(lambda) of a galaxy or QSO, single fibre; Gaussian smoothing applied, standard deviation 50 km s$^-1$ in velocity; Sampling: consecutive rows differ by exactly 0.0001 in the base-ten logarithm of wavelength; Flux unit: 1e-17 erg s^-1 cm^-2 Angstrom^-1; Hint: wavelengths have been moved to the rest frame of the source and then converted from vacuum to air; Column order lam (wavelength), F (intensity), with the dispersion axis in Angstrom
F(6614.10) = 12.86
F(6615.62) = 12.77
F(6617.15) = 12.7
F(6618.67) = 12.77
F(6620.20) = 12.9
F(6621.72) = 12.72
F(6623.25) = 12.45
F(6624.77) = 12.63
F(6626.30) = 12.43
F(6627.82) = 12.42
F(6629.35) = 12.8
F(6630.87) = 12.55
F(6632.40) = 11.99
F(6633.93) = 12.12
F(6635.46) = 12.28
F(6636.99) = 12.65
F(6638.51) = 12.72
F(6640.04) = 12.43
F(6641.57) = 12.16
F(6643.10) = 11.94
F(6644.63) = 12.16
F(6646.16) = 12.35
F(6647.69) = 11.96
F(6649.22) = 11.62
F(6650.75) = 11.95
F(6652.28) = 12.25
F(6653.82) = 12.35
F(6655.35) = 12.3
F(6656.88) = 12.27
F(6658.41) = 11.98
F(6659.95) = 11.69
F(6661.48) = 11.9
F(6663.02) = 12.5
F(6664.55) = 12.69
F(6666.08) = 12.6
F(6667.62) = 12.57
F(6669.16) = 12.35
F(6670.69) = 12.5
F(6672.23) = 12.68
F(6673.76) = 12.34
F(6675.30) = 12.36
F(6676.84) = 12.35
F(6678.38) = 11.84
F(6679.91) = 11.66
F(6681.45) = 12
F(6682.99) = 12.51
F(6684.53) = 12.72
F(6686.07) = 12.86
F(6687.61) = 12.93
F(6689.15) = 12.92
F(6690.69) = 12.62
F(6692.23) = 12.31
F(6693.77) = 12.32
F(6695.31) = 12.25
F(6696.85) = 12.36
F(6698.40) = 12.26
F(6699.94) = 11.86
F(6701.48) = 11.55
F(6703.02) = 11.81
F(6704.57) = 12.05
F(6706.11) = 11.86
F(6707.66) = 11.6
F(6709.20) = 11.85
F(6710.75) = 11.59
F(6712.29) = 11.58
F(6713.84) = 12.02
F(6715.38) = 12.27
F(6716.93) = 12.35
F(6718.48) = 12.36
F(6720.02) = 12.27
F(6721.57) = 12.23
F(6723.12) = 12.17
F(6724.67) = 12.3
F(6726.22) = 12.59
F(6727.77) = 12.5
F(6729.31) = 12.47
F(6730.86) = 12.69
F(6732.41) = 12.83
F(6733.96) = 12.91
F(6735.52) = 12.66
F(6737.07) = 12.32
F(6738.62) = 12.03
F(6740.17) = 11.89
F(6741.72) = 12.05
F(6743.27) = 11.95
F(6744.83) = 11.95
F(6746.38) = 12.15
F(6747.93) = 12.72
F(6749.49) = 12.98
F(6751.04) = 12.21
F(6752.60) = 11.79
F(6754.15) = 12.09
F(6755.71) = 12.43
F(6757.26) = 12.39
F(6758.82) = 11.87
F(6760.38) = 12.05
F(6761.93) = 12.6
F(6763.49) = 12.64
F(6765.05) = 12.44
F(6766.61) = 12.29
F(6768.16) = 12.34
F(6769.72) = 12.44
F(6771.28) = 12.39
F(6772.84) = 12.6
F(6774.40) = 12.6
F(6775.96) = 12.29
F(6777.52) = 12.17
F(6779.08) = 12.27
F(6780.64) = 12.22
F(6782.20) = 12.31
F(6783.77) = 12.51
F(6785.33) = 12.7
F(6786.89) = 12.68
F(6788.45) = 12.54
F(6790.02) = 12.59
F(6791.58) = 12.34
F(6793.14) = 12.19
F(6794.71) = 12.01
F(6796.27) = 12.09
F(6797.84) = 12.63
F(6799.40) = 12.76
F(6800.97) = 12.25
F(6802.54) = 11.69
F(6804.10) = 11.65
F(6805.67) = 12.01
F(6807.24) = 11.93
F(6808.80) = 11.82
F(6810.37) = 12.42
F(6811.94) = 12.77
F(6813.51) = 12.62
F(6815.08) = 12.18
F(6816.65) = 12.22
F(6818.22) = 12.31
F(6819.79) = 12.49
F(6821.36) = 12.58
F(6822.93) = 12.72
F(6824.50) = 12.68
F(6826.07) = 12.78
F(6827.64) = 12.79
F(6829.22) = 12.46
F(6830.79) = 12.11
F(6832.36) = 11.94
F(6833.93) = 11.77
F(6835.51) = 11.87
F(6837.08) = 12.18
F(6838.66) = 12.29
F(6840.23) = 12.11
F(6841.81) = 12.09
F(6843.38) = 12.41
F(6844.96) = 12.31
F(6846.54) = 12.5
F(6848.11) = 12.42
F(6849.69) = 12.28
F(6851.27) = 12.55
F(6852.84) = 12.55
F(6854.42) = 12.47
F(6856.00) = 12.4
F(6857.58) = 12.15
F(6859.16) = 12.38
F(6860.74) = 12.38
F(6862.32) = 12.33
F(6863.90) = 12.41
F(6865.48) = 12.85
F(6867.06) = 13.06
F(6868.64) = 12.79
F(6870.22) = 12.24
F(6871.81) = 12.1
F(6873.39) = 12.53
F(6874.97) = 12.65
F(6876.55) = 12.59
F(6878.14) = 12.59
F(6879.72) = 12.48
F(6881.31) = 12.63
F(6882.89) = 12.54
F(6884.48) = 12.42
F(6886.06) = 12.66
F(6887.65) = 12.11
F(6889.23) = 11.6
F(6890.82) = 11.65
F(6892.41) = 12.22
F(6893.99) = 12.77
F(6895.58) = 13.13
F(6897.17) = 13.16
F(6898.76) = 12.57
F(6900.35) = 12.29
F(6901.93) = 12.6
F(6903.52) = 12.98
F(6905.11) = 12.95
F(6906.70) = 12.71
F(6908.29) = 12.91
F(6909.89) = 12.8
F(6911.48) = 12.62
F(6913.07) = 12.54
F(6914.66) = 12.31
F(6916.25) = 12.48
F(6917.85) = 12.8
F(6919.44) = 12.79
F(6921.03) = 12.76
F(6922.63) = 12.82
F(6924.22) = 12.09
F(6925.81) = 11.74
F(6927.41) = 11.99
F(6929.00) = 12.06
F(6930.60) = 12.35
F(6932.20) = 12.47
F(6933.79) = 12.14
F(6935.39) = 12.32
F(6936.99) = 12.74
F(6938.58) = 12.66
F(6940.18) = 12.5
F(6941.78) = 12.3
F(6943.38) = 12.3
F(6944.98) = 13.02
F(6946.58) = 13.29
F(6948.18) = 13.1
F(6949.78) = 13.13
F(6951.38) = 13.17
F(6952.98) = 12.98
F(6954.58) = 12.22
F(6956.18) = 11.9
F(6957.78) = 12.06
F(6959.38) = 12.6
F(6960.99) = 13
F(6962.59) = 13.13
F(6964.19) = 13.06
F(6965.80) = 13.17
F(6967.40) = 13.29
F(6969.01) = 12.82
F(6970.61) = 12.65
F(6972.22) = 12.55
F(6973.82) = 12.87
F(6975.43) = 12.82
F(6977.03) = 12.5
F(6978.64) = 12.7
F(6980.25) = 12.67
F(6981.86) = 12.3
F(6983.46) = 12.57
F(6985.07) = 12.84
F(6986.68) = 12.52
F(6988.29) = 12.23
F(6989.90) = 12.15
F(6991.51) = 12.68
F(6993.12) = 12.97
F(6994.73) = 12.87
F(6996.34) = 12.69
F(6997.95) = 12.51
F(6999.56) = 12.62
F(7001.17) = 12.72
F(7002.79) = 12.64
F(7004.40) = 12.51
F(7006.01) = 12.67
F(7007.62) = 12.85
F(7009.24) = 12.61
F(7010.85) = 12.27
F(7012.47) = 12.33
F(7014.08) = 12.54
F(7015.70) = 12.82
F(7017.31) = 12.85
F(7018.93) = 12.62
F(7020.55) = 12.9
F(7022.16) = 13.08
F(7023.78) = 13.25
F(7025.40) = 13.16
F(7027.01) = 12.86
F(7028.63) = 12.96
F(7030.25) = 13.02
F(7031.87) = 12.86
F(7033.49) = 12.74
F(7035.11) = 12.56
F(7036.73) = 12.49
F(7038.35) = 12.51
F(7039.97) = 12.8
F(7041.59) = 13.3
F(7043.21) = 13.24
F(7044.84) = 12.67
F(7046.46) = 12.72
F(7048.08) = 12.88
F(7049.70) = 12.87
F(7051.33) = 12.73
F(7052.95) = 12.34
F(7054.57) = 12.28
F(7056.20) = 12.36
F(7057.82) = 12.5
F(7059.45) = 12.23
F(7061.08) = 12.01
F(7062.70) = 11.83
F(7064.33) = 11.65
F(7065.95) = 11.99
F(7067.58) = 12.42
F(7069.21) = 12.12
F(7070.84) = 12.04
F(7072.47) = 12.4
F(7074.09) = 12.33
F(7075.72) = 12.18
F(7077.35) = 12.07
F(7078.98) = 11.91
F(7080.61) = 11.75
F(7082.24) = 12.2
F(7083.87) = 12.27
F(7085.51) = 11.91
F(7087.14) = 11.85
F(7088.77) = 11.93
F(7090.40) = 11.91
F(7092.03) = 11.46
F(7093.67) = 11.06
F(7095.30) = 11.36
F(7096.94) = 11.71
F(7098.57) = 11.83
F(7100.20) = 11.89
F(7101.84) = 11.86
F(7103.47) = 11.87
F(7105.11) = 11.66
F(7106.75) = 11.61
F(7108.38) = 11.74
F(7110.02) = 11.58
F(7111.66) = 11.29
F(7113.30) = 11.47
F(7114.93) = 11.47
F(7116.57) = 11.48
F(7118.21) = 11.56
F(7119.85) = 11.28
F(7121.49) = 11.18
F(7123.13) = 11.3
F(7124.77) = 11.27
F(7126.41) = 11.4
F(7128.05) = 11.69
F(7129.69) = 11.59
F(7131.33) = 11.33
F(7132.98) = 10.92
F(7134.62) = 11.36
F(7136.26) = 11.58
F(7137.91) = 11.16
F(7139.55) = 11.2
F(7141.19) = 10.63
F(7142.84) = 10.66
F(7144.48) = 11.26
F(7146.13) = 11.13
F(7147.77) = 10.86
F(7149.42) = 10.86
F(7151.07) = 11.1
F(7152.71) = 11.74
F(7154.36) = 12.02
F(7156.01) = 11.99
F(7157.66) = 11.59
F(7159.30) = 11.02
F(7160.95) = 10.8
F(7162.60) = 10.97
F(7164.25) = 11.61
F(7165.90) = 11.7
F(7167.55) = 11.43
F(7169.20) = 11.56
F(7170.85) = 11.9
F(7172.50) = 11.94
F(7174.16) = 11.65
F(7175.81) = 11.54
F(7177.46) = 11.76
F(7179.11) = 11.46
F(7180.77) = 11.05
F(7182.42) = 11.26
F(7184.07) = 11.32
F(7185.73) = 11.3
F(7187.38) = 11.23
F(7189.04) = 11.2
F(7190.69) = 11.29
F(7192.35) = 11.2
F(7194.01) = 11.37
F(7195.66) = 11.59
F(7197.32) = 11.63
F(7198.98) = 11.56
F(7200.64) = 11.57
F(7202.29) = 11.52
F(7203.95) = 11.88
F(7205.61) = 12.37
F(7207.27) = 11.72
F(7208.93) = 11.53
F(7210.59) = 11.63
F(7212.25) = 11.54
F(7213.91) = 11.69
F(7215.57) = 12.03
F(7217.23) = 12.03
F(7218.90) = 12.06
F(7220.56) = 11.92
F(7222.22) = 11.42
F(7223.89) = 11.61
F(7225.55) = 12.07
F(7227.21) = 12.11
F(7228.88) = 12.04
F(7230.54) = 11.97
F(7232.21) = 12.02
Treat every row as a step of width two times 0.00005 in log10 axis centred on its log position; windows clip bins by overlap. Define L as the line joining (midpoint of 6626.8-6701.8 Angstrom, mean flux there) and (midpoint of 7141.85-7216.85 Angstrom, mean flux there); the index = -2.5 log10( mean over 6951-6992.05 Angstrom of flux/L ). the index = -0.08 mag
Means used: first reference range 12.3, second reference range 11.5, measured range 12.7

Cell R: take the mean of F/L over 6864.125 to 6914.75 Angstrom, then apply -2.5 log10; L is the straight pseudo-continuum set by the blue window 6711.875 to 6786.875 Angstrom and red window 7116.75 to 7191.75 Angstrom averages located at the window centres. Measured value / -0.05 mag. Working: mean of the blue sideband 12.3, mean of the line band 12.6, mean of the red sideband 11.3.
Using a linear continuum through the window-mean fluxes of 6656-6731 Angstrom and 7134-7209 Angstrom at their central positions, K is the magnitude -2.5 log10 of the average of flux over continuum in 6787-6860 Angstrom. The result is -0.03 mag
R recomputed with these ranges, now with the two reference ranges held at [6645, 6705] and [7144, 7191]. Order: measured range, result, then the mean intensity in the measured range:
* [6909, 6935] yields -0.05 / 12.4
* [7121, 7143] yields 0.02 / 11.3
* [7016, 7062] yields -0.10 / 12.7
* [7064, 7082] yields -0.05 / 12.1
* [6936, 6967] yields -0.09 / 12.8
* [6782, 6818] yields -0.02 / 12.3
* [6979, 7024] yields -0.09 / 12.6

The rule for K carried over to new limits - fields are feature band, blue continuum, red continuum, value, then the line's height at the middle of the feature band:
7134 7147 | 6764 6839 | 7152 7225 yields 0.052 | 11.7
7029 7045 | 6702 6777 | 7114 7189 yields -0.108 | 11.6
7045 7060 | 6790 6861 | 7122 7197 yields -0.081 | 11.7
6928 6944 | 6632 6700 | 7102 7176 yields -0.053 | 11.8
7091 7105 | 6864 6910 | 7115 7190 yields -0.003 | 11.6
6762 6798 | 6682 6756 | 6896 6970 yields -0.002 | 12.4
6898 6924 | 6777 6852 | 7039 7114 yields -0.038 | 12.2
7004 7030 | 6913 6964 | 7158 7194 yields -0.052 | 12.2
